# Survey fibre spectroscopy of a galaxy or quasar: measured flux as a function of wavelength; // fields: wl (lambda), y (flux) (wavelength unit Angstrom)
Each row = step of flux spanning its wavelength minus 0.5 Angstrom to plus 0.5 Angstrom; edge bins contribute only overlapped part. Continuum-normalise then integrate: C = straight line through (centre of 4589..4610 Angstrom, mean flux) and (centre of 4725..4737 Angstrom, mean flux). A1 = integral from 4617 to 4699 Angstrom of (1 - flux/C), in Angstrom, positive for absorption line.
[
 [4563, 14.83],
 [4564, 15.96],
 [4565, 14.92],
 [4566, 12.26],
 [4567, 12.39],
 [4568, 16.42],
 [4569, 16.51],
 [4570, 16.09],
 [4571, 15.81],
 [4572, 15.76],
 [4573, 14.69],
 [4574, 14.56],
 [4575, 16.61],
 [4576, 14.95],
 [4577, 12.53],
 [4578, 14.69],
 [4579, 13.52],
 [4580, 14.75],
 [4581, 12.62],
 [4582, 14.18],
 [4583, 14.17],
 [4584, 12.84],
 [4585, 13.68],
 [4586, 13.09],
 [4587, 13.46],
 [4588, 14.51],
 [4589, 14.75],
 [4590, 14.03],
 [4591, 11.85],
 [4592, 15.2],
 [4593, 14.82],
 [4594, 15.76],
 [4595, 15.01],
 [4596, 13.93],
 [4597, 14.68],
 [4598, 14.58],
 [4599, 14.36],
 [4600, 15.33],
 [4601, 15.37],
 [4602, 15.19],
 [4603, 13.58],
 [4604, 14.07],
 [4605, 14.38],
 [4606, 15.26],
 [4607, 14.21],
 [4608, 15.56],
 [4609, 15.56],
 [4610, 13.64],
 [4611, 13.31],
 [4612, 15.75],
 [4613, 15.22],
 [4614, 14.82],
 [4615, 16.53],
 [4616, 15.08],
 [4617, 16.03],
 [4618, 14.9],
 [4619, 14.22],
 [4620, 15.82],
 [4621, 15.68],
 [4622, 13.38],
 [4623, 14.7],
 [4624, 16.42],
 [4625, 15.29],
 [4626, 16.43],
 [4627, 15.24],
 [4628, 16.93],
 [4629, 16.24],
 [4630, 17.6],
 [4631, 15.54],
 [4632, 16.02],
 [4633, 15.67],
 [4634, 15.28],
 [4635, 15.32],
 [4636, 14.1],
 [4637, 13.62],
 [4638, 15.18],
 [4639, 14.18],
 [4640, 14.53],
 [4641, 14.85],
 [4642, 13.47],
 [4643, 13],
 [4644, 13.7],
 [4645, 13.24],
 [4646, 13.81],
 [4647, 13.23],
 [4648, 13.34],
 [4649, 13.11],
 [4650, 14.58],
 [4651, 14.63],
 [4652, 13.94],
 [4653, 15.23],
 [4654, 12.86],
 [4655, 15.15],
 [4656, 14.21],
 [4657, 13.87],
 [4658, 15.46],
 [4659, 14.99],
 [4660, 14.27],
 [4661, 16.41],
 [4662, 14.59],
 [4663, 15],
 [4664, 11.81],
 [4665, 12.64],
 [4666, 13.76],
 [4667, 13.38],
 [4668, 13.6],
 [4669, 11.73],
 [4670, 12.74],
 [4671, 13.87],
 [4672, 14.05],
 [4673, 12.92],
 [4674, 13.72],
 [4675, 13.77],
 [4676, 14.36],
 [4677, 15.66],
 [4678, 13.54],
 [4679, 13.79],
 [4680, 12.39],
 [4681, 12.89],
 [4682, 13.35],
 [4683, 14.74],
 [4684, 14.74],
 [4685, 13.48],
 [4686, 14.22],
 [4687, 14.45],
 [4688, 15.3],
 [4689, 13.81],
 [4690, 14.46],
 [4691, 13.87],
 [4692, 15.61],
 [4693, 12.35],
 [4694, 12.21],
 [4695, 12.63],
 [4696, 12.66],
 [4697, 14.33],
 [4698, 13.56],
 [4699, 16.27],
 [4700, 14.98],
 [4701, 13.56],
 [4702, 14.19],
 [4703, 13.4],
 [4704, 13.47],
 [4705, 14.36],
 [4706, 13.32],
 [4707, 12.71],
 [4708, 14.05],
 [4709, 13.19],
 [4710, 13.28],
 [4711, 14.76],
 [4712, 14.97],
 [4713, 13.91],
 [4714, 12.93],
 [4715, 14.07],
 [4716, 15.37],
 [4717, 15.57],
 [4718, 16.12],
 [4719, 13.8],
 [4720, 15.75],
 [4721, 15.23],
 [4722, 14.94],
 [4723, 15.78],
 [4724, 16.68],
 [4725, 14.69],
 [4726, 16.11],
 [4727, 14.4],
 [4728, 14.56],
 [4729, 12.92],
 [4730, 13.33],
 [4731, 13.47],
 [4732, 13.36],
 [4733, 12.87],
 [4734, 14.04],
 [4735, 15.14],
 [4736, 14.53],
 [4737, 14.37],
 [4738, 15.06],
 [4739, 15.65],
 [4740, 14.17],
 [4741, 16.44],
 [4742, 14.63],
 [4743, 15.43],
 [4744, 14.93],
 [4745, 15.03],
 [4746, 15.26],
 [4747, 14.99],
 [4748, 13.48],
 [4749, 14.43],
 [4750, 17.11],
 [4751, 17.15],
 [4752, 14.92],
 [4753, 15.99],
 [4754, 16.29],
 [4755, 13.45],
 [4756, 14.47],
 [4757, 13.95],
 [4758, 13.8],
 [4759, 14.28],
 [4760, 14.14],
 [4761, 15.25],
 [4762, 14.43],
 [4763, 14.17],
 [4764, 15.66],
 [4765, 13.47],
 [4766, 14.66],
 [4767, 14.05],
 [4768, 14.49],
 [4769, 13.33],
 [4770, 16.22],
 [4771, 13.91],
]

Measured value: 0.6 Angstrom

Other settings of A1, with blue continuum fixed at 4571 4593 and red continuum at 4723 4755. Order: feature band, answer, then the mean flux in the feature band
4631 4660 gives 0.3 Angstrom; 14.3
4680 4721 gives 1.8 Angstrom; 14.1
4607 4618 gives -0.6 Angstrom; 15.1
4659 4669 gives 0.5 Angstrom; 13.9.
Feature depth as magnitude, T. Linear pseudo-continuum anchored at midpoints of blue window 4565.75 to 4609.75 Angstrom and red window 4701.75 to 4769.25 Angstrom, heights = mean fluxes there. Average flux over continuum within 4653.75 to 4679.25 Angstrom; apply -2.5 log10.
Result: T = 0.05 mag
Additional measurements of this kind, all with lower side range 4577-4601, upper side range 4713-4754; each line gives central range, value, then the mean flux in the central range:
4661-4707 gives 0.06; 13.8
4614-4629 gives -0.08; 15.5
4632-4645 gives 0.00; 14.4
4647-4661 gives 0.01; 14.3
